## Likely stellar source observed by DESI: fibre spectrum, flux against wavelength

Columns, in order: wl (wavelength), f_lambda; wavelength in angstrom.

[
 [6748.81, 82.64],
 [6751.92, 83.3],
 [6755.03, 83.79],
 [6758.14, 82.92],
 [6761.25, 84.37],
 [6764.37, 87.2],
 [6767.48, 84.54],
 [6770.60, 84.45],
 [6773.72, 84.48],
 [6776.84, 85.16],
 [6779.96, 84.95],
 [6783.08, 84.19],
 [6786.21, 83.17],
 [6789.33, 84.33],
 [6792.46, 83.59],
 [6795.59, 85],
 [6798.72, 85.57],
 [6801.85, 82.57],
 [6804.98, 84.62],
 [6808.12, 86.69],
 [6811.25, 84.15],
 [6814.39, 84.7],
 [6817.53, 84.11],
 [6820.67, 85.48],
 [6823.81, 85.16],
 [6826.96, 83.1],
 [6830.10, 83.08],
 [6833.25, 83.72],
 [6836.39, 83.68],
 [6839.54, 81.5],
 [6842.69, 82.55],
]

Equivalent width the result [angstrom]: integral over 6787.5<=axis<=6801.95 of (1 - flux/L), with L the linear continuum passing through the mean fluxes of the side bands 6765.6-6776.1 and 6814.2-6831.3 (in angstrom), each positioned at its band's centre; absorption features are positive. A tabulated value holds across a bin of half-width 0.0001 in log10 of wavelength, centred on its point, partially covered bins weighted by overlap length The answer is 0.0 angstrom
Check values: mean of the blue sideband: 84.6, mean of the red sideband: 84.3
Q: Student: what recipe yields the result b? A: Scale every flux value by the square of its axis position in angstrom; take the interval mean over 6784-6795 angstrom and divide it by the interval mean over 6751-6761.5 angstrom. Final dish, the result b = 1.01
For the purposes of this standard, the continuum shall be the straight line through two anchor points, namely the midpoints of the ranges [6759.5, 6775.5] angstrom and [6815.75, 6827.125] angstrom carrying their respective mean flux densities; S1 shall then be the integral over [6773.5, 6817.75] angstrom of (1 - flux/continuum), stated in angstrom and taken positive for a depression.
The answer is 0.1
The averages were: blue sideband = 85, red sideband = 84.6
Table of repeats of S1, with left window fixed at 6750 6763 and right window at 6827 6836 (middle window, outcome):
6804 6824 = -0.4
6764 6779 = -0.3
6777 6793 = -0.1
